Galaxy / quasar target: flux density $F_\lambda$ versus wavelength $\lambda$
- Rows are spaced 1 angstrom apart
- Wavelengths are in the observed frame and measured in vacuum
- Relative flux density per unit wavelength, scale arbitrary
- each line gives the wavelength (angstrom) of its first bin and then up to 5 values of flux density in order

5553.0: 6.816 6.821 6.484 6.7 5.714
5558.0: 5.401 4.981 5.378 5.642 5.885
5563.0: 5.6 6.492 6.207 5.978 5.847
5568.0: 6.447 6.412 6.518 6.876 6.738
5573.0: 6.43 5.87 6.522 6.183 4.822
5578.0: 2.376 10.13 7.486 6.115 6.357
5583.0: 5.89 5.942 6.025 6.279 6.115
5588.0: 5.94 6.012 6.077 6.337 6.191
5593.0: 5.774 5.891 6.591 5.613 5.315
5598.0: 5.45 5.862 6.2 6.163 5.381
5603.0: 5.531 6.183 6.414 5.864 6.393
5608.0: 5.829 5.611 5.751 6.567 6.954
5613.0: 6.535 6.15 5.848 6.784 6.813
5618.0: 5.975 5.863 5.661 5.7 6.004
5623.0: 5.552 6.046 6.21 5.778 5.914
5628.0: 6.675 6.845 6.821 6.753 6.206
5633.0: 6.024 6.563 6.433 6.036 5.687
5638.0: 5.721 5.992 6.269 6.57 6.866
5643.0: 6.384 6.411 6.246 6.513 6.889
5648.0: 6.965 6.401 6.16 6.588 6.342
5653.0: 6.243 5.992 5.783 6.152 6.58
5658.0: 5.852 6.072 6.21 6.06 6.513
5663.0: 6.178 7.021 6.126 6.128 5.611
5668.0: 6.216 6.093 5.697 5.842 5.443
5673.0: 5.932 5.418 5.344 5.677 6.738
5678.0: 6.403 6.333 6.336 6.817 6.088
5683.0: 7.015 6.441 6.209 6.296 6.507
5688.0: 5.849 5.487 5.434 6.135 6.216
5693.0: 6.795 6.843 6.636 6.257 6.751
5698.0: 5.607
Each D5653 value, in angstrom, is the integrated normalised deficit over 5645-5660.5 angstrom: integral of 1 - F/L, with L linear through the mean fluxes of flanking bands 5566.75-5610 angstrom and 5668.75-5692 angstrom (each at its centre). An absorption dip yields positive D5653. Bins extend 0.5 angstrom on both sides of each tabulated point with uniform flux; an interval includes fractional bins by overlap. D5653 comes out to -0.6 angstrom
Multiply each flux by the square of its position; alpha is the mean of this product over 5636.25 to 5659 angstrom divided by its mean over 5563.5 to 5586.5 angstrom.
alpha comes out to 1.03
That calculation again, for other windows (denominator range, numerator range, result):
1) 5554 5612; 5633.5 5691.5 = 1.05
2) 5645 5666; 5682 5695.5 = 1.01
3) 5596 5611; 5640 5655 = 1.11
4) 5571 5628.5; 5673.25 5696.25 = 1.05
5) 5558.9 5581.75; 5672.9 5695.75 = 1.05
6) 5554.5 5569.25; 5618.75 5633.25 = 1.06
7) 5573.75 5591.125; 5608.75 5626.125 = 1.01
